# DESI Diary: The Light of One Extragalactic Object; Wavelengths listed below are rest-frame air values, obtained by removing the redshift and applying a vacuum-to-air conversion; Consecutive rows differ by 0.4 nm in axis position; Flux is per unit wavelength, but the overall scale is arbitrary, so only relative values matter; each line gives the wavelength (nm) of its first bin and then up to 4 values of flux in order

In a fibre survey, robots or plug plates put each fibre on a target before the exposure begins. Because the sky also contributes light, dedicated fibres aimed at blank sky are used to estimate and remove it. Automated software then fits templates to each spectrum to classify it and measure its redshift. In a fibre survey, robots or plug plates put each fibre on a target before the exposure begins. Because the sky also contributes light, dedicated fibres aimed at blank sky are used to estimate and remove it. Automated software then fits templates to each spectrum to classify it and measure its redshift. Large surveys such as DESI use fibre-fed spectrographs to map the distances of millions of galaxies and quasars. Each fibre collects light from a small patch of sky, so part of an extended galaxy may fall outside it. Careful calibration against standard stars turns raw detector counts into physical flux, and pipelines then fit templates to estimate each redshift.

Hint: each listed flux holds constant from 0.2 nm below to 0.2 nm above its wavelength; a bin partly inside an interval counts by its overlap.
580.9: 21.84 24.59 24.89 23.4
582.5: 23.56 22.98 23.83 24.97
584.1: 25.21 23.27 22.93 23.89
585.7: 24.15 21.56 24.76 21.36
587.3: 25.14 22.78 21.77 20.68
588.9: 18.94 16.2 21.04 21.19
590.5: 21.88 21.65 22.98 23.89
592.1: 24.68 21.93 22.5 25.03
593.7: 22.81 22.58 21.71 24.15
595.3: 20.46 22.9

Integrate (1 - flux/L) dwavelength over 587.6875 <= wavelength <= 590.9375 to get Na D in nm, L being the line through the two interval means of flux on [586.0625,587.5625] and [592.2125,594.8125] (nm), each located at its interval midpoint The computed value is 0.375 nm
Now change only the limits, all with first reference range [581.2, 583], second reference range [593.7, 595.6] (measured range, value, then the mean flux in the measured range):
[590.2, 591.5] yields 0.04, 22.1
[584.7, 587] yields 0.02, 23.2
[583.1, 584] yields -0.03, 24.5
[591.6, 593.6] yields -0.09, 23.6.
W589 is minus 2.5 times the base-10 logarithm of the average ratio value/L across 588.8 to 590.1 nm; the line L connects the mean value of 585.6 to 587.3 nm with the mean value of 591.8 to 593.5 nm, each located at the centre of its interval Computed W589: 0.22 mag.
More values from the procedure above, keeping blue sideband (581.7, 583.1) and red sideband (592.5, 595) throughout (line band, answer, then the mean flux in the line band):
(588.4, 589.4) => 0.24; 18.6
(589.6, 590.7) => 0.09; 21.4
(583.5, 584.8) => -0.04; 24.4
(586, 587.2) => 0.02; 22.9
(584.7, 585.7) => -0.01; 23.6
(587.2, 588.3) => 0.01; 23.1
